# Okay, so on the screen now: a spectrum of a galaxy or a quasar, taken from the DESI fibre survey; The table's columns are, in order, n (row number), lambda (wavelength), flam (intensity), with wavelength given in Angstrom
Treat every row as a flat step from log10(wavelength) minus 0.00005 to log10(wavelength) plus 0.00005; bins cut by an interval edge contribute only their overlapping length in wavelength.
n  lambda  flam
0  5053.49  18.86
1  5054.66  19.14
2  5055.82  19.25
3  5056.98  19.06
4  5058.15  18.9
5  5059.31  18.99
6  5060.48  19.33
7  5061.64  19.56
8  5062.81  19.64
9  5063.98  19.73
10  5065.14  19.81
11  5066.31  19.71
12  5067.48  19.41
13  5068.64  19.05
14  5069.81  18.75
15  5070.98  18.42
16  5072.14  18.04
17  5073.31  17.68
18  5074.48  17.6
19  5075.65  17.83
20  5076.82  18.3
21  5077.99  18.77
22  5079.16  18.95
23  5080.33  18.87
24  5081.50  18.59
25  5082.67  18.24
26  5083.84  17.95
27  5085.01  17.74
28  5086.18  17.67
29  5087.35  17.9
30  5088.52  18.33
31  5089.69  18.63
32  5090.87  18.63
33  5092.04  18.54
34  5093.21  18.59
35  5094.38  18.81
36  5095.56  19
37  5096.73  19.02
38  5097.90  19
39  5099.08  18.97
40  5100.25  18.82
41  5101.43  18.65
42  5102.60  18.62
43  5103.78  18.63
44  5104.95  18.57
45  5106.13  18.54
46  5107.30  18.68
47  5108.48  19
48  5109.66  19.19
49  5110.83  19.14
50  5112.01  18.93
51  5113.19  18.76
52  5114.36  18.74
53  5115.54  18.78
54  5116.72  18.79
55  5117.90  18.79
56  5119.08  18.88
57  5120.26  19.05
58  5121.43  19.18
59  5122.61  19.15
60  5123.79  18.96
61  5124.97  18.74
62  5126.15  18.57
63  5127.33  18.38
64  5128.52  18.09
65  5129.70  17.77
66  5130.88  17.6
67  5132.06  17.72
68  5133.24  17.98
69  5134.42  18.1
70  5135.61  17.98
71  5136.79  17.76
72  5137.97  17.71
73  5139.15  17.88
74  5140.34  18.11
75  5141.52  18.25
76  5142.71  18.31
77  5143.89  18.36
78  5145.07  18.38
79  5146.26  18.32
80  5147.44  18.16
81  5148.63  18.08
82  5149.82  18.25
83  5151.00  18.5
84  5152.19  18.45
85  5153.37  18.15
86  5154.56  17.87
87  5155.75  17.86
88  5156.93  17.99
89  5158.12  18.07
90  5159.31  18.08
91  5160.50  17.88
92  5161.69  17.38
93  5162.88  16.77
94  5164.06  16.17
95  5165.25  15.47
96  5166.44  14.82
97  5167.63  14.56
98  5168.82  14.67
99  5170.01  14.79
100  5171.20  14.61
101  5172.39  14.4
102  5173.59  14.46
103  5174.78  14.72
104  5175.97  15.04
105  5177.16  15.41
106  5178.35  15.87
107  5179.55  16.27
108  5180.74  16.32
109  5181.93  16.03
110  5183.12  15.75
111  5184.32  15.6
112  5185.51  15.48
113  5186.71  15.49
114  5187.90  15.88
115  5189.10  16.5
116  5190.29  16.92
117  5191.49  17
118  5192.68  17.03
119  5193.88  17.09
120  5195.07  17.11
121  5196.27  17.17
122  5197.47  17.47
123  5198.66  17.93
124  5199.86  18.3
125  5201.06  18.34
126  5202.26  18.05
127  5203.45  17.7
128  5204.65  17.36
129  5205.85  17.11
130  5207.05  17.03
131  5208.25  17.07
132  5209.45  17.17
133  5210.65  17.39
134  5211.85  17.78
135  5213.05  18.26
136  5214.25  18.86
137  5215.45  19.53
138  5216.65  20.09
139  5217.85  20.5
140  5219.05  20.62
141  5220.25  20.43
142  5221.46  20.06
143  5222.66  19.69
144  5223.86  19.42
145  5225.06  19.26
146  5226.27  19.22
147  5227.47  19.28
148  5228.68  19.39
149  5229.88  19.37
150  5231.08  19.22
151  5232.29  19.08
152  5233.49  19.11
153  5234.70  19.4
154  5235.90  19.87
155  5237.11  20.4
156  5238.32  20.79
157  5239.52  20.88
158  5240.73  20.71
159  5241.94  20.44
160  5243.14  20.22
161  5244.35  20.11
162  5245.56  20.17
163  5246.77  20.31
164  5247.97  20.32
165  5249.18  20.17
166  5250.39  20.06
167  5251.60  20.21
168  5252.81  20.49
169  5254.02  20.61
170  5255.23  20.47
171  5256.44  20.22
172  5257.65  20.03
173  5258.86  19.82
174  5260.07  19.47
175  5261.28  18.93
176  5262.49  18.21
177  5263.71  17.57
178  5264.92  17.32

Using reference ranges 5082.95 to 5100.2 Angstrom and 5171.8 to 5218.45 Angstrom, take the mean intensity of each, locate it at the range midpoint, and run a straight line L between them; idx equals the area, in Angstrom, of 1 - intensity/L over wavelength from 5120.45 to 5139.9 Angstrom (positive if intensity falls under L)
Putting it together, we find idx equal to -0.3 Angstrom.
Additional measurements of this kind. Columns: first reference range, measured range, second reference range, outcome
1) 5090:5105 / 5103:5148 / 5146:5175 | -1.5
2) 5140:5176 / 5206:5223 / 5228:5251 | 0.2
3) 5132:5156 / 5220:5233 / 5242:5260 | 0.2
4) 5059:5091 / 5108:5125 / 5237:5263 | 0.0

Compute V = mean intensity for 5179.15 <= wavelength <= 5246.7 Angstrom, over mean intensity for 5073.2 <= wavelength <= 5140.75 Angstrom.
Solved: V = 1.00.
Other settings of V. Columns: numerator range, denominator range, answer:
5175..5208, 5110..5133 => 0.90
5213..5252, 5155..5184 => 1.24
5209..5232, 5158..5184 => 1.22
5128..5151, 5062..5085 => 0.97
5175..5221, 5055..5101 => 0.93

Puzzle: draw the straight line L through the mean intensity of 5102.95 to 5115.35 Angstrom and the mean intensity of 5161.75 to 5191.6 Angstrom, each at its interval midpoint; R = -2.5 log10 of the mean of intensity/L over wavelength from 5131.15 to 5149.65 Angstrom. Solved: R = -0.05 mag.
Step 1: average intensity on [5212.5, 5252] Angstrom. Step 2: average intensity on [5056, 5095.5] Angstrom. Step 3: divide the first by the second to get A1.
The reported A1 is 1.06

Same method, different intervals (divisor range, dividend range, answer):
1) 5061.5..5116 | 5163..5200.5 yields 0.85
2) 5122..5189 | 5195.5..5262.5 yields 1.13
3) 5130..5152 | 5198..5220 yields 1.01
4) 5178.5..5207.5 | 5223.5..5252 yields 1.18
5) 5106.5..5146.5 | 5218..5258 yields 1.08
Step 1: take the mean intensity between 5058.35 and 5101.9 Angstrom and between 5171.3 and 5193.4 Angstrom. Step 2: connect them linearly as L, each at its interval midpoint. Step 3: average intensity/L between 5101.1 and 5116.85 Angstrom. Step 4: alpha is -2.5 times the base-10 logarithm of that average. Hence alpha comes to -0.06 mag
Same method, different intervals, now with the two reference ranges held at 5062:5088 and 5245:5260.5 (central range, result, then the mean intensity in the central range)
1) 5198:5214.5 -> 0.12 mag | 17.7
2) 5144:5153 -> 0.05 mag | 18.3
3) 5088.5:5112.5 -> 0.00 mag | 18.8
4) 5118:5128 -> 0.01 mag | 18.8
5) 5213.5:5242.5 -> 0.01 mag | 19.8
